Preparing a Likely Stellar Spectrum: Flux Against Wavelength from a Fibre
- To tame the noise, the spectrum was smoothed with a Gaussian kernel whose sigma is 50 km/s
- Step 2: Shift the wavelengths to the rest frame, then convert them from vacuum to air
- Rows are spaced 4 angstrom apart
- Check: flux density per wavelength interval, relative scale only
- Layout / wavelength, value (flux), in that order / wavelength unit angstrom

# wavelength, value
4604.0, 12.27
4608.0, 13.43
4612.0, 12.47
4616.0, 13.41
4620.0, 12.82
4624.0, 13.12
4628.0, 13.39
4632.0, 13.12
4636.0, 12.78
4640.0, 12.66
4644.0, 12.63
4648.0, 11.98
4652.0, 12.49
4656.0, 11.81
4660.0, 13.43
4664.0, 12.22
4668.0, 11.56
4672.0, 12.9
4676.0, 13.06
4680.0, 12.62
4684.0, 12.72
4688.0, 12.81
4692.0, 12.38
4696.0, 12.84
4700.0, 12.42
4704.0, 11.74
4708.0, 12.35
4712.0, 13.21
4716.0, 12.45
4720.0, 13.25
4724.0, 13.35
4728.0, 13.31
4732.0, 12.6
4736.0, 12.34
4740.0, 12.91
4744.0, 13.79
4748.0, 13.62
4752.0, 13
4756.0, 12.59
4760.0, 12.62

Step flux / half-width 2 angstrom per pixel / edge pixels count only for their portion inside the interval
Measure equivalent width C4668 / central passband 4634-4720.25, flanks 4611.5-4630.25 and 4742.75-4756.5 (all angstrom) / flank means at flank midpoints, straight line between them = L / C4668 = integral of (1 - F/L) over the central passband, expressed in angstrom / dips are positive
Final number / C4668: 4.1 angstrom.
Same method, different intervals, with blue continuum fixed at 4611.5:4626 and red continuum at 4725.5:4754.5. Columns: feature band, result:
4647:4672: 1.4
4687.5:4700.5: 0.4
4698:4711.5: 0.8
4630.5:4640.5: 0.1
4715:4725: 0.0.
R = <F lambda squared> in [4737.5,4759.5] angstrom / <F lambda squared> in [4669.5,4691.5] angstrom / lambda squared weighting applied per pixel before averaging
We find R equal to 1.1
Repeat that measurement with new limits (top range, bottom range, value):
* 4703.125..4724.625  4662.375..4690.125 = 1.03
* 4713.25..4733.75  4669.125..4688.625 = 1.04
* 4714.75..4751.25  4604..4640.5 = 1.06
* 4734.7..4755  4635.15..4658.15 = 1.11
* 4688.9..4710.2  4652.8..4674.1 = 1.01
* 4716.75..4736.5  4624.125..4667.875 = 1.06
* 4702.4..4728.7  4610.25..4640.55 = 1.02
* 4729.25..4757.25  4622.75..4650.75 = 1.06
